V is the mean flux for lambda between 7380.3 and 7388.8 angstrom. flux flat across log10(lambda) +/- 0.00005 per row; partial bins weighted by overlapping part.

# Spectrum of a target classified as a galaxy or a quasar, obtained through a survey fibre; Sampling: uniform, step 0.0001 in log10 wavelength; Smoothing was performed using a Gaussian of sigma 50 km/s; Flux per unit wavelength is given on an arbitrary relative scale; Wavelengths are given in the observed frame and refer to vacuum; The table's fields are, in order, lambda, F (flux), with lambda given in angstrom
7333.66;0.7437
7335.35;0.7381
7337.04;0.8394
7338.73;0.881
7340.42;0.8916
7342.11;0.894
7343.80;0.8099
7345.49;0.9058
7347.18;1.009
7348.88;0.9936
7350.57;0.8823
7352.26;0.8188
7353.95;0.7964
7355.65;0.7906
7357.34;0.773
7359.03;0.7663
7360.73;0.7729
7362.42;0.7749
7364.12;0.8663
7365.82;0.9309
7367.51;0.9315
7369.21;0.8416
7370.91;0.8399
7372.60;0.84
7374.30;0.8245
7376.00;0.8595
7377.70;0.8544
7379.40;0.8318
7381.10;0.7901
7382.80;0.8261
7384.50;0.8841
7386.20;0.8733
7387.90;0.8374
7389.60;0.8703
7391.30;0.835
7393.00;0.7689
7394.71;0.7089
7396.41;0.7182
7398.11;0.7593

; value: 0.843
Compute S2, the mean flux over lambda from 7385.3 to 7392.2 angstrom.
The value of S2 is 0.854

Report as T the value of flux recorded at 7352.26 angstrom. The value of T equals 0.8188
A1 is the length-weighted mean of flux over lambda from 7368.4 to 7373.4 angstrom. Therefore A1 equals 0.841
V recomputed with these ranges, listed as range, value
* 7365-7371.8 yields 0.886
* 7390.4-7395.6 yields 0.771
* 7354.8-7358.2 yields 0.783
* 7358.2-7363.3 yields 0.771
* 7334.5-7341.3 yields 0.838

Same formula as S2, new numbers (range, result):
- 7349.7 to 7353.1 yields 0.853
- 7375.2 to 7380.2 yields 0.848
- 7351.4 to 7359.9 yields 0.789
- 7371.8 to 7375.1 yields 0.832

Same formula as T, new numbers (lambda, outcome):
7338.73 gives 0.881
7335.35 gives 0.7381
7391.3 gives 0.835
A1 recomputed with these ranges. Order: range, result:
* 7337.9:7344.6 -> 0.87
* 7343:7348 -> 0.909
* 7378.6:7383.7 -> 0.816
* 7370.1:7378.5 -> 0.844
